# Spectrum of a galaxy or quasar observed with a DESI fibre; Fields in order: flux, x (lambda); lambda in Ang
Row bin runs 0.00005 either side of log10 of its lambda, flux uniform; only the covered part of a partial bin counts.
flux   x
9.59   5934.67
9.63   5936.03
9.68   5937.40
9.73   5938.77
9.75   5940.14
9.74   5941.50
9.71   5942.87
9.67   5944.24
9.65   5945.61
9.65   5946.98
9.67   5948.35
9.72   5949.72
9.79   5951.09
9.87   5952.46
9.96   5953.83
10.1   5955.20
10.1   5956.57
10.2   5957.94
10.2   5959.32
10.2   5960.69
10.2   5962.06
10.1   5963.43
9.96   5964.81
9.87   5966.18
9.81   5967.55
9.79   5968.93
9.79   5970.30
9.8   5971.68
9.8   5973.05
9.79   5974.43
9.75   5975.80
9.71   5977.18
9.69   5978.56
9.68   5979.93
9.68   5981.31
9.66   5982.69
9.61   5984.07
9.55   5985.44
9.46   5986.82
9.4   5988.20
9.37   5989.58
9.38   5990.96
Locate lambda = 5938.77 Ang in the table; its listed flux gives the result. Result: 9.73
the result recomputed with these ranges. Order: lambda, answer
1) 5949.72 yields 9.72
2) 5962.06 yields 10.2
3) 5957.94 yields 10.2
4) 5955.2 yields 10.1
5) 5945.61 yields 9.65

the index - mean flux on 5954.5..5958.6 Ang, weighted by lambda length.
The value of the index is 10.1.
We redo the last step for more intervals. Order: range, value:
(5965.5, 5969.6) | 9.82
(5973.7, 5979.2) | 9.73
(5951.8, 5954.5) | 9.92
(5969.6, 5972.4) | 9.81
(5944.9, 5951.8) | 9.69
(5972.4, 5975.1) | 9.78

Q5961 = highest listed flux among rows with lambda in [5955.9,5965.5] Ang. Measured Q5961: 10.2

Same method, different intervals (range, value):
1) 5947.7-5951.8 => 9.79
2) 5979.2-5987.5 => 9.68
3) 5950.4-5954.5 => 9.96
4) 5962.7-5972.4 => 10.1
